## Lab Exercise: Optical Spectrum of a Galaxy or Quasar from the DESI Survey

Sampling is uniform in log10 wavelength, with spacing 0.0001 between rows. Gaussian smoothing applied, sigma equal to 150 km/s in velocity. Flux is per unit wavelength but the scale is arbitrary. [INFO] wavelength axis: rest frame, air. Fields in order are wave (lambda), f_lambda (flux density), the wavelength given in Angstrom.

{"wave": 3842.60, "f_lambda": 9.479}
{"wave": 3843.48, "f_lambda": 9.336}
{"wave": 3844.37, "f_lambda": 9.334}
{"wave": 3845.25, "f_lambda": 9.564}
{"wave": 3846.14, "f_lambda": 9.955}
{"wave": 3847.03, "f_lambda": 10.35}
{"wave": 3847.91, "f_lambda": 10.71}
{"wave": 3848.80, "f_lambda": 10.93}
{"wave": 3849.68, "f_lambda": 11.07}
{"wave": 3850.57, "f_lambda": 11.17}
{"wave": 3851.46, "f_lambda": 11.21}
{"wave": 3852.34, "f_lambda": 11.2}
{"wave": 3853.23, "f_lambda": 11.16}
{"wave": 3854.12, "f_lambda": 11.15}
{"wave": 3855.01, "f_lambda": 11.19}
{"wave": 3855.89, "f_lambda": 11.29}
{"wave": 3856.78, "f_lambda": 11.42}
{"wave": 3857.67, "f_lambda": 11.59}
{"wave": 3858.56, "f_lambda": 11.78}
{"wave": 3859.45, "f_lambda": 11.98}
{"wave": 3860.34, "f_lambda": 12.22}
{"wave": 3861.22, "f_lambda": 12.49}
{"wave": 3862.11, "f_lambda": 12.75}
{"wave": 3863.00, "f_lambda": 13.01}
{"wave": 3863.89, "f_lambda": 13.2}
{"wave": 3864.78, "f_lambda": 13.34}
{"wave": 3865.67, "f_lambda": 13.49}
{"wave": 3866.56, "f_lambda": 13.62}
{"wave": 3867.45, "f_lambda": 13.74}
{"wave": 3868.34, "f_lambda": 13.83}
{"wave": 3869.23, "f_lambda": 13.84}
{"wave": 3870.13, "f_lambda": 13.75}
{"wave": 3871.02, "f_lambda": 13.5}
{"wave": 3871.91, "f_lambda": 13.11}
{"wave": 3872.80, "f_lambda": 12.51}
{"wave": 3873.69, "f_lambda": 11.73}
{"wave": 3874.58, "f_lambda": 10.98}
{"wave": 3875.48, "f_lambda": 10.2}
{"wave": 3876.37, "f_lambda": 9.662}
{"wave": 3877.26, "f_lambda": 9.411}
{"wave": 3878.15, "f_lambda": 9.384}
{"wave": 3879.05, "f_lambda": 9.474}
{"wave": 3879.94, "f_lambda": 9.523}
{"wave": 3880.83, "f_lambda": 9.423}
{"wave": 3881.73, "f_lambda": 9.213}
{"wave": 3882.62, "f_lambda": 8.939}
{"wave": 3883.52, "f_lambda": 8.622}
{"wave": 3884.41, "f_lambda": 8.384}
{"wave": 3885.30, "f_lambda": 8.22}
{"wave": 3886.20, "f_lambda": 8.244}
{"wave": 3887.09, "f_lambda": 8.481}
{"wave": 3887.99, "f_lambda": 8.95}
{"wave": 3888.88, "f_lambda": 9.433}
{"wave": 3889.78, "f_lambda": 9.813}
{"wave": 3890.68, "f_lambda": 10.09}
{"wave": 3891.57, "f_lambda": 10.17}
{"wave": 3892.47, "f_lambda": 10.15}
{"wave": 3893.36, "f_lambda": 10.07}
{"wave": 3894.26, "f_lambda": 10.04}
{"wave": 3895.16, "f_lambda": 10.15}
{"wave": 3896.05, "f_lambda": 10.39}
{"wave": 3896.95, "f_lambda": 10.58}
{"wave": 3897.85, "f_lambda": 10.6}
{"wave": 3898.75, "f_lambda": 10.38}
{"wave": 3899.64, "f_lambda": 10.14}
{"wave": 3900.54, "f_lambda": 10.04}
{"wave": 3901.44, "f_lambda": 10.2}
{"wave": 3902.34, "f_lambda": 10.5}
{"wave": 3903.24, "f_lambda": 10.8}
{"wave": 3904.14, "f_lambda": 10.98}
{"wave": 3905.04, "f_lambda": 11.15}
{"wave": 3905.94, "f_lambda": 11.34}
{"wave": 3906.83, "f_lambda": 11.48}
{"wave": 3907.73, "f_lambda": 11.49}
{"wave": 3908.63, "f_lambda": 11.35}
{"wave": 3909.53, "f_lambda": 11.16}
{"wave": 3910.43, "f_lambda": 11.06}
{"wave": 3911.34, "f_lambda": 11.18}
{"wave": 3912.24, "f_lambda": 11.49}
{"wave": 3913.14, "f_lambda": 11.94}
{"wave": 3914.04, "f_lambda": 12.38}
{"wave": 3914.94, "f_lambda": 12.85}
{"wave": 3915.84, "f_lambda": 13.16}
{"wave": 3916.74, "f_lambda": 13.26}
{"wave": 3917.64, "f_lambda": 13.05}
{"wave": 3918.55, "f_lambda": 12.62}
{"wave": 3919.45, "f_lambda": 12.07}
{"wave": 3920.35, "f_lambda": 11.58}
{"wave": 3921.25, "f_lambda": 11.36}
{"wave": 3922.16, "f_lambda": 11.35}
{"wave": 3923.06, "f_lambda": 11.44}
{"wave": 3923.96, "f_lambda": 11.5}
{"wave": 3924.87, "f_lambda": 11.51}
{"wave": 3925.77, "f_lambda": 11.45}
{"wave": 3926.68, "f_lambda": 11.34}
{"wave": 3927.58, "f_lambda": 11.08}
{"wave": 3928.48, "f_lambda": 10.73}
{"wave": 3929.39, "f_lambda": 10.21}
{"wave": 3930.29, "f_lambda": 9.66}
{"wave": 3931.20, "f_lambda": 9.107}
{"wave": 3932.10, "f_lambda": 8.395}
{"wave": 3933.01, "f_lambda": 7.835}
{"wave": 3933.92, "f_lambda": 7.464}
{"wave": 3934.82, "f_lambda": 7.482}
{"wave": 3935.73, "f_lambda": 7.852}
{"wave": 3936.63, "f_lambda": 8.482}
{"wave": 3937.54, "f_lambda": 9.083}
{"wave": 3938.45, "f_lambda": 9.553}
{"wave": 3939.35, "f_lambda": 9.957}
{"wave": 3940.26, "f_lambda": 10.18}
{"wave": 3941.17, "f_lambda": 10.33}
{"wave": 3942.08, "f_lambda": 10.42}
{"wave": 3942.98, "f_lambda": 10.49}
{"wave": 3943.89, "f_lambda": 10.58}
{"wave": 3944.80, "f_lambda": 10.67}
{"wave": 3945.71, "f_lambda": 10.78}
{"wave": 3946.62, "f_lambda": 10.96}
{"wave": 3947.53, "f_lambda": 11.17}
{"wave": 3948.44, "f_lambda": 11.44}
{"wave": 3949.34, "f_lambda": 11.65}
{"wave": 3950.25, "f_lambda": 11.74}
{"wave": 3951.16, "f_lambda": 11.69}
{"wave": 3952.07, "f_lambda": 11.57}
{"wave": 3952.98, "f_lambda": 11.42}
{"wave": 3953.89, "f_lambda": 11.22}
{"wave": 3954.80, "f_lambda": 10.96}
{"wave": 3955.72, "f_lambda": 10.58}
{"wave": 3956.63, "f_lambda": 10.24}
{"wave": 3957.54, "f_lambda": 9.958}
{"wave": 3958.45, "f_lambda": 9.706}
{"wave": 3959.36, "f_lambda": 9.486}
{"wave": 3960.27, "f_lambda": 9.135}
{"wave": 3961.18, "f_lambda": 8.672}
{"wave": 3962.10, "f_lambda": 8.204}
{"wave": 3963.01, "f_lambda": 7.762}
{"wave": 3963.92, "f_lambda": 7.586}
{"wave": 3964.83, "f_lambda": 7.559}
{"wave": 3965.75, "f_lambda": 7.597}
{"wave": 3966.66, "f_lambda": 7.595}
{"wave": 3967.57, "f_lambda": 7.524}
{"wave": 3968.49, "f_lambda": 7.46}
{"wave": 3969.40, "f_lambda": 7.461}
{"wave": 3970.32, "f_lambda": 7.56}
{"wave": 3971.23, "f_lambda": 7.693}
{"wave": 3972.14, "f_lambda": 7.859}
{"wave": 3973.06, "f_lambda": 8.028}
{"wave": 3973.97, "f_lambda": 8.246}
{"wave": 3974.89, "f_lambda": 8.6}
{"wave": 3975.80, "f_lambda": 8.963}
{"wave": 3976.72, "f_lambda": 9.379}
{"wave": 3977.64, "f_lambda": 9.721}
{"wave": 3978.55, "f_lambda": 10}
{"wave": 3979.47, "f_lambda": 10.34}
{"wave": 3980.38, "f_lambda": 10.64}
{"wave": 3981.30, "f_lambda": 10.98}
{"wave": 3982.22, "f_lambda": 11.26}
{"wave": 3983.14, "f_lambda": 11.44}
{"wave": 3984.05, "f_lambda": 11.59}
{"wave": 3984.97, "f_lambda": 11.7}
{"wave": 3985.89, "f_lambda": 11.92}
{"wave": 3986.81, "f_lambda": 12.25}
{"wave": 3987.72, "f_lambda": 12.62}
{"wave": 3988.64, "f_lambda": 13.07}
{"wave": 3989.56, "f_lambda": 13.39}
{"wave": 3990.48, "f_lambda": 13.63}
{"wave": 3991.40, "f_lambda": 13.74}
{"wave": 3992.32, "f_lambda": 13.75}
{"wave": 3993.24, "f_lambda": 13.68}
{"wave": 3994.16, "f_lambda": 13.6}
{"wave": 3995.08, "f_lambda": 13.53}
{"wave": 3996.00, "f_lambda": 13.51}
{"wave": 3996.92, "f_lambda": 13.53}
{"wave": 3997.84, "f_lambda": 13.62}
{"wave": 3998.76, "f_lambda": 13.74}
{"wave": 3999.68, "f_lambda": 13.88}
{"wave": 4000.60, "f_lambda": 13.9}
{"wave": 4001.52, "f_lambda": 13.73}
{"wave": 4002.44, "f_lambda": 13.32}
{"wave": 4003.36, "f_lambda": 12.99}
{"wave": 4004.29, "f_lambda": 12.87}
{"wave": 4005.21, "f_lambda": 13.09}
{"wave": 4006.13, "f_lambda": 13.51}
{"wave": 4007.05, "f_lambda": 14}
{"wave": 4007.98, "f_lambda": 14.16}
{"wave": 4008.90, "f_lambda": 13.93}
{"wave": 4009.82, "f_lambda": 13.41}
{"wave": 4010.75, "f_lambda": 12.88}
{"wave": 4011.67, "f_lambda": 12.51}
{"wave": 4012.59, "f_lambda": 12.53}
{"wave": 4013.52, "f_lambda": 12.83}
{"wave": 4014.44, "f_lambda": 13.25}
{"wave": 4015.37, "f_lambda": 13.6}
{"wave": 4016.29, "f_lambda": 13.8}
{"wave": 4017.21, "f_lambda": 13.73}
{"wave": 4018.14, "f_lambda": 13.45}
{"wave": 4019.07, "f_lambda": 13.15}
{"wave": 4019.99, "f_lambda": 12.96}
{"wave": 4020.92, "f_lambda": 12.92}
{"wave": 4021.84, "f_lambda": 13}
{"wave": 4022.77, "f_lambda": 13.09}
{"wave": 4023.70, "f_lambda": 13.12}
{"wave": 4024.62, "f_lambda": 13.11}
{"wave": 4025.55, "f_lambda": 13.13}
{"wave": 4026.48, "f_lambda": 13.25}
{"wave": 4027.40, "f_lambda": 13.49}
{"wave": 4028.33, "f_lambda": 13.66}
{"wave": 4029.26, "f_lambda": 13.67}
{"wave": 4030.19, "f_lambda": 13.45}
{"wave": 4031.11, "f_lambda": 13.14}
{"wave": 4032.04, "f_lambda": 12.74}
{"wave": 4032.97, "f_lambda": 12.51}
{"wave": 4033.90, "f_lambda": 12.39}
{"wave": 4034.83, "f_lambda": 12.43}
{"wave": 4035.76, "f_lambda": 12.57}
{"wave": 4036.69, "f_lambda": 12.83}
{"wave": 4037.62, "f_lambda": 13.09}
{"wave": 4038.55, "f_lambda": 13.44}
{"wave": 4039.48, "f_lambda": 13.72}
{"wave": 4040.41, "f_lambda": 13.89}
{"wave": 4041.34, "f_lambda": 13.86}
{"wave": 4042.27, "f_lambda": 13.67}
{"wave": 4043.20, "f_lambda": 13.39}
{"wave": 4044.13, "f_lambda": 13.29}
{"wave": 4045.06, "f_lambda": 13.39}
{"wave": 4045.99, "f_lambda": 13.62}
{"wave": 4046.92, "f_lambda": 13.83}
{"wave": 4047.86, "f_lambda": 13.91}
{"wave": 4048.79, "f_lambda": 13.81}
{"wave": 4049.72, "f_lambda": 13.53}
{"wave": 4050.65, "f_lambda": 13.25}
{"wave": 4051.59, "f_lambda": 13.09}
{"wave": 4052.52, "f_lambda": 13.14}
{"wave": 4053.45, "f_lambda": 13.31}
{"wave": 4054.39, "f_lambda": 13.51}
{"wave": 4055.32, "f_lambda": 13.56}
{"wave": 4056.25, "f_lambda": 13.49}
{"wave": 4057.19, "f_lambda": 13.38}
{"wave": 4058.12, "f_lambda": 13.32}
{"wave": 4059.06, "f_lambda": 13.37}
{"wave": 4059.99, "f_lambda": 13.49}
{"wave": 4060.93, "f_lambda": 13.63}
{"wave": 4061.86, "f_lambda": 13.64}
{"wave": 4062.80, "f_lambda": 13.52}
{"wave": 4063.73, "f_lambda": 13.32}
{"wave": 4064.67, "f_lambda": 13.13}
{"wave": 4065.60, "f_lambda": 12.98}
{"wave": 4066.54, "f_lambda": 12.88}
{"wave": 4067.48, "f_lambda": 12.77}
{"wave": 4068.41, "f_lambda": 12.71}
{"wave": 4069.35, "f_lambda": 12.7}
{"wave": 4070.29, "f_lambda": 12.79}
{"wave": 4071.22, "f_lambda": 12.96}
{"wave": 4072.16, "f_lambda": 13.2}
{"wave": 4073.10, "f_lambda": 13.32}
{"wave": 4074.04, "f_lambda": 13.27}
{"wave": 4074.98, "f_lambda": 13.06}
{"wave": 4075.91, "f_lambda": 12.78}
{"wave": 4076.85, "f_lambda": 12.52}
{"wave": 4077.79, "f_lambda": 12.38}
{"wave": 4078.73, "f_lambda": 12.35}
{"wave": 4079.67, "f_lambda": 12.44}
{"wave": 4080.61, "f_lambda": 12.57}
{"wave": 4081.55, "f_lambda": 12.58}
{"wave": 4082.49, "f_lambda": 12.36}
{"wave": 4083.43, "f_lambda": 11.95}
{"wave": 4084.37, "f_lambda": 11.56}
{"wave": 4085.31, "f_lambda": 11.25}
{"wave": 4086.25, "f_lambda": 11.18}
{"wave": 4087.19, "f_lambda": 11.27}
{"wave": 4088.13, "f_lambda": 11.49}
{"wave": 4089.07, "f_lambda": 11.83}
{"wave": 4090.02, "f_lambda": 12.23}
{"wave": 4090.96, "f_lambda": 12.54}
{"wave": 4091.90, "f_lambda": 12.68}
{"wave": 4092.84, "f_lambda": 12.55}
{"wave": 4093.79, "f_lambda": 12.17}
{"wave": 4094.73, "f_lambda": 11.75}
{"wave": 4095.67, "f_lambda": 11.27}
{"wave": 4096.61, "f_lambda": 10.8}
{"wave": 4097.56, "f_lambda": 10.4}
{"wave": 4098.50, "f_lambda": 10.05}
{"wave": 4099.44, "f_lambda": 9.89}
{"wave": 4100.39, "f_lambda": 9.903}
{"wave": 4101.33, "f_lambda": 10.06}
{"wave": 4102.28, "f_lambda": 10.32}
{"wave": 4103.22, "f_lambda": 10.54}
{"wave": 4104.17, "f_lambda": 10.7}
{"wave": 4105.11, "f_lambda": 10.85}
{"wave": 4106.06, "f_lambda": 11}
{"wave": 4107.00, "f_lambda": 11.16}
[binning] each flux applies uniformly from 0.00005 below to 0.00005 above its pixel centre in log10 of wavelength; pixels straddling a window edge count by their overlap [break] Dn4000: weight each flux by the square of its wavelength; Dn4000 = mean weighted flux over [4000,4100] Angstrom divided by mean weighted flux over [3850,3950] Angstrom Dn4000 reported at 1.28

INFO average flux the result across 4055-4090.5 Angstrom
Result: 12.7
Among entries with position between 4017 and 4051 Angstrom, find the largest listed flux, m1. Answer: 13.91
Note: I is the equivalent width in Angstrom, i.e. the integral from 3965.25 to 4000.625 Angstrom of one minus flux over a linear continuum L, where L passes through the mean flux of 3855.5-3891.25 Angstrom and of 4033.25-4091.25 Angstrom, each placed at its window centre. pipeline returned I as 3.6 Angstrom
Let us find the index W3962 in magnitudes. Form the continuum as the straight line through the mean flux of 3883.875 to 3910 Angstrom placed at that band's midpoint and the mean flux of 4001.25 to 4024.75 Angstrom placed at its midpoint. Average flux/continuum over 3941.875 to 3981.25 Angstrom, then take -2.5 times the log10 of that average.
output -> 0.23 mag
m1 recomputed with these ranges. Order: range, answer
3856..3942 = 13.84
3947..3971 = 11.74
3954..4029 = 14.16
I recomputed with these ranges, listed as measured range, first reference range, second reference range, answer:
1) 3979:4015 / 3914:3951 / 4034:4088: -3.3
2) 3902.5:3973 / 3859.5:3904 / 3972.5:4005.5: 7.4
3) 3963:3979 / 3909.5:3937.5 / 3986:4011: 5.6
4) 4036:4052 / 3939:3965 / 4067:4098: -2.5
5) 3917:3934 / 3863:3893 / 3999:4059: 1.1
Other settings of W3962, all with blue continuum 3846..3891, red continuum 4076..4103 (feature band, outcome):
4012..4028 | -0.16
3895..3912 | 0.03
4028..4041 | -0.15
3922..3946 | 0.13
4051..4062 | -0.16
